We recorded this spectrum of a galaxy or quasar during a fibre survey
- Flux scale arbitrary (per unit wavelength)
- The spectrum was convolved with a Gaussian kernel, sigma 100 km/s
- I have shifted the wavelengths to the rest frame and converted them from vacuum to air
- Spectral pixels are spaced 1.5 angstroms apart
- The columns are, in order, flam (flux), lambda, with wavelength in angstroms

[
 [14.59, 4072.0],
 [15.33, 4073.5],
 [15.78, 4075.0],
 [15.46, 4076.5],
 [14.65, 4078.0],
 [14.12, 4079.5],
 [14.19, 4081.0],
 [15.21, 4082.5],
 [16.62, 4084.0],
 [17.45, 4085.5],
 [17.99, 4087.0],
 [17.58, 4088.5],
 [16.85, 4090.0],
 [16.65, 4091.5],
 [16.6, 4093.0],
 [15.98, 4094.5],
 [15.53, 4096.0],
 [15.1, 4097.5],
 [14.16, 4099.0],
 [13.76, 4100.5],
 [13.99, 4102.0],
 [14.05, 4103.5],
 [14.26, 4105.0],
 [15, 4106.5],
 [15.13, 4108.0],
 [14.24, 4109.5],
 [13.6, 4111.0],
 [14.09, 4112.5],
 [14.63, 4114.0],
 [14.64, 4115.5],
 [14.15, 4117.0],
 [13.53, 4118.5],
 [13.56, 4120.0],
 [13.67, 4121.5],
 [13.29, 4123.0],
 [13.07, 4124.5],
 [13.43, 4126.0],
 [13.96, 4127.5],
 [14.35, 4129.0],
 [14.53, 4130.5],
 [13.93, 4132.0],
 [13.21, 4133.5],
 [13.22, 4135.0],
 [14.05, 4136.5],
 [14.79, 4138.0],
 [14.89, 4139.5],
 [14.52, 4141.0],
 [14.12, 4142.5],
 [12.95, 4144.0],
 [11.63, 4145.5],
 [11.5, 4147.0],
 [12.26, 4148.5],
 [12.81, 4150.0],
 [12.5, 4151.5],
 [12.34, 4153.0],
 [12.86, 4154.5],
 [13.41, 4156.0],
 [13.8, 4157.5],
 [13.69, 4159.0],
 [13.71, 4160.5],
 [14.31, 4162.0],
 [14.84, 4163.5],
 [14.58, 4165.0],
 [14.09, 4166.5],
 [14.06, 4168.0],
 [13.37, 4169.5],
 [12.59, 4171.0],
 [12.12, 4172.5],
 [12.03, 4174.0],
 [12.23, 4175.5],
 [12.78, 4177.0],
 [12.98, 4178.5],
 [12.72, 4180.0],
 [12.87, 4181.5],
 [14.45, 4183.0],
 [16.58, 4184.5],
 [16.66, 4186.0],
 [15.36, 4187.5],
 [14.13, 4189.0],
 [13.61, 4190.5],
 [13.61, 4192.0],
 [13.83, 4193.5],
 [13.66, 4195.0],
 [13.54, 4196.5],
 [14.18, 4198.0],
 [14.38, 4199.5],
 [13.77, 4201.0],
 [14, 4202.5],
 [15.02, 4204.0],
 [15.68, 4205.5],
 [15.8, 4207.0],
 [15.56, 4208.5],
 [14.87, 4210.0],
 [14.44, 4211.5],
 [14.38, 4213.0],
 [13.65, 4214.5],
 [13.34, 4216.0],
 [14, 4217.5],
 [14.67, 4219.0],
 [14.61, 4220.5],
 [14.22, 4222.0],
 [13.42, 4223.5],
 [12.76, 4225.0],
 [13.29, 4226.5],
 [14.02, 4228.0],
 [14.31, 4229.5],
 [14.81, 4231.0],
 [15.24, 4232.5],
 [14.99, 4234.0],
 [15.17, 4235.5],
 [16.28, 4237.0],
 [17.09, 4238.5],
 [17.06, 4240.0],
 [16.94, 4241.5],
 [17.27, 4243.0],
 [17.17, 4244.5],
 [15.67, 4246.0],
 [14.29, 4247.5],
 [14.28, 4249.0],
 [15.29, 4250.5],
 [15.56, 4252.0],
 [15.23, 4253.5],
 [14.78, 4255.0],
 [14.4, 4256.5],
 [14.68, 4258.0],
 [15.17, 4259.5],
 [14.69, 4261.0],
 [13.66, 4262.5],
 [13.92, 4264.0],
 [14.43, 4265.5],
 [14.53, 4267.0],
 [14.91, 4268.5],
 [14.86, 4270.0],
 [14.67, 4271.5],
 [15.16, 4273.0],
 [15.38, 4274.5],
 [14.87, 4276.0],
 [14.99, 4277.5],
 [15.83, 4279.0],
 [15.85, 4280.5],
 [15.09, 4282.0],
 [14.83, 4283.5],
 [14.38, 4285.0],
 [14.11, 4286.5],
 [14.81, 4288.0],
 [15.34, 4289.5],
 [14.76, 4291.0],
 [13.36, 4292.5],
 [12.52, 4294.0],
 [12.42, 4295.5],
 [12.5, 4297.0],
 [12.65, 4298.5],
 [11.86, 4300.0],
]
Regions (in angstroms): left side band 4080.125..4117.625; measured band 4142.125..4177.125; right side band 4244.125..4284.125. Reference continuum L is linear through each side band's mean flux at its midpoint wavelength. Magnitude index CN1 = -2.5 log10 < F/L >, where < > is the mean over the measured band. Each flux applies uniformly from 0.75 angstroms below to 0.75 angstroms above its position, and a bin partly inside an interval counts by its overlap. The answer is 0.16 mag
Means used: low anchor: 15.3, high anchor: 14.9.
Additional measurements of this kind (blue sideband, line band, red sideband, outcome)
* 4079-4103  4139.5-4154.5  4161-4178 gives 0.097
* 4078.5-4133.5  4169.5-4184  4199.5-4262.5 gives 0.157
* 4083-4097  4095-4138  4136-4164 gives 0.085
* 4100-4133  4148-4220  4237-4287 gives 0.053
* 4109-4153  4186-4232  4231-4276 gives 0.028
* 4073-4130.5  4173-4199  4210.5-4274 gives 0.078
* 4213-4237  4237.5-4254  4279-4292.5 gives -0.111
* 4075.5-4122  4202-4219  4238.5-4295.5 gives 0.028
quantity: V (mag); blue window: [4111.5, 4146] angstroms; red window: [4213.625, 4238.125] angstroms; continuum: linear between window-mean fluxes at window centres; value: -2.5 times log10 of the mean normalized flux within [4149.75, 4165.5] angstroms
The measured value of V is 0.036 mag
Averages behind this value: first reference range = 13.8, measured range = 13.5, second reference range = 14.3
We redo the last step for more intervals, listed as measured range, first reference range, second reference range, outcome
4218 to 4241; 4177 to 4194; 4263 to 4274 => -0.03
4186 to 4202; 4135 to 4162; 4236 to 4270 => 0.00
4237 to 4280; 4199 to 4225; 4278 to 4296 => -0.06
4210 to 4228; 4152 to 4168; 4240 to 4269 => 0.05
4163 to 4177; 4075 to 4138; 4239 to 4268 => 0.13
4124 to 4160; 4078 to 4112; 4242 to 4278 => 0.14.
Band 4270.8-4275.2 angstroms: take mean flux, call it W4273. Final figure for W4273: 15.1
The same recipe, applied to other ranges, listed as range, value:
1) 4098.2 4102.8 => 14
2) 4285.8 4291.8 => 14.7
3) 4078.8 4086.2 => 15.5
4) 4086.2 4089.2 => 17.8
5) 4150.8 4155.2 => 12.6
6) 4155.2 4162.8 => 13.8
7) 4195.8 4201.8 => 14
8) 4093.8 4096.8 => 15.7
